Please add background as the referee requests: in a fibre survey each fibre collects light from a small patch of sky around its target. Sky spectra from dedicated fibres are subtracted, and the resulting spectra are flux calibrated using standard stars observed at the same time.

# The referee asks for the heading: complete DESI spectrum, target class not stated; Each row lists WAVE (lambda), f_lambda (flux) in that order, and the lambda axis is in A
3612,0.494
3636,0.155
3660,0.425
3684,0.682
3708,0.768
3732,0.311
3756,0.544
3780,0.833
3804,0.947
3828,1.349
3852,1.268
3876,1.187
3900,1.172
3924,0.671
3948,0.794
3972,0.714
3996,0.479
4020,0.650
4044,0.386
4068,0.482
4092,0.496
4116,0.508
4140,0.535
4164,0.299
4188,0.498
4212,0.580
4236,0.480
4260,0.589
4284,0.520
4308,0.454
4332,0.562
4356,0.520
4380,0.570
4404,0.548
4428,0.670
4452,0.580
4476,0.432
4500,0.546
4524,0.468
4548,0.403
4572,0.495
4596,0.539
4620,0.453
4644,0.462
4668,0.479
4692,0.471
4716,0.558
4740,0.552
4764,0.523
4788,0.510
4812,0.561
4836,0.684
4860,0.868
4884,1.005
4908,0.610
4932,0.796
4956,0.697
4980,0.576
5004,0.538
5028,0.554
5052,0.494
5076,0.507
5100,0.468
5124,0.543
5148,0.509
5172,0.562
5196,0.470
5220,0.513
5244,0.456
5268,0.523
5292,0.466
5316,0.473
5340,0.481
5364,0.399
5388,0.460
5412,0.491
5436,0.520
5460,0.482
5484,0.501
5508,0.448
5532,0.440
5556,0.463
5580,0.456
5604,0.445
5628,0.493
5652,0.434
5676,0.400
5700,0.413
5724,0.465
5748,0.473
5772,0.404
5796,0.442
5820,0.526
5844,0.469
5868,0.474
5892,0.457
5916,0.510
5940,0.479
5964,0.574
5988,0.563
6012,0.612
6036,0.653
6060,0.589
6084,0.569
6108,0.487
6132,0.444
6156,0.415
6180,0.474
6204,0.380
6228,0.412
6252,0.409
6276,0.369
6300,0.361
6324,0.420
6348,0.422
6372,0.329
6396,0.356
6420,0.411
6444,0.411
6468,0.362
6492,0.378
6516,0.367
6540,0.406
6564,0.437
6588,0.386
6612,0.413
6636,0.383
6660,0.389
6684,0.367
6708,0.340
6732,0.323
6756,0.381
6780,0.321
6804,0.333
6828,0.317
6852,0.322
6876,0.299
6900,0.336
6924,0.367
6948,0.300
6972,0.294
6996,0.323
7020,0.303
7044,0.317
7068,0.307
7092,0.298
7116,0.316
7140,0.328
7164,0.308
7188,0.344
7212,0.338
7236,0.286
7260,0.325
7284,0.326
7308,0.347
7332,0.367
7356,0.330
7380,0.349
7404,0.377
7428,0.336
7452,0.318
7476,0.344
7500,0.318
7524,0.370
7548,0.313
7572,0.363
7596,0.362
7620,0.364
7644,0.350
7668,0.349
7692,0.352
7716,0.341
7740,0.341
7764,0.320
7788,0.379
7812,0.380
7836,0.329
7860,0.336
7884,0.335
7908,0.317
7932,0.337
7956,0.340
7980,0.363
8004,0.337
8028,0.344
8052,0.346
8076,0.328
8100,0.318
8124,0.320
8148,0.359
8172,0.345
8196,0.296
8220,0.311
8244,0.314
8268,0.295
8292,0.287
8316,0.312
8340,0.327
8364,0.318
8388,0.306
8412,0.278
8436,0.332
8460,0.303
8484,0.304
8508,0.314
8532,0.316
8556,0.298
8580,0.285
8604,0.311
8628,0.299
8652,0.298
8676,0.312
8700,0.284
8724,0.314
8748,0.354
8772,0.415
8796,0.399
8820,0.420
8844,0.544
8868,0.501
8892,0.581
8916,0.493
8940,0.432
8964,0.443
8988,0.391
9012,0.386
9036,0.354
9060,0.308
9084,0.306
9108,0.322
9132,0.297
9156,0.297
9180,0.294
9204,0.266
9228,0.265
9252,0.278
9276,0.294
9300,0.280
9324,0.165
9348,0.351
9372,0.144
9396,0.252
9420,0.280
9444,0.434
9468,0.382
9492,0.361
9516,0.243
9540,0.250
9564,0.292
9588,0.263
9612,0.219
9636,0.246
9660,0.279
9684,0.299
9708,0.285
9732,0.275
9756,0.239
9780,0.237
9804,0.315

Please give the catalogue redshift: 2.16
